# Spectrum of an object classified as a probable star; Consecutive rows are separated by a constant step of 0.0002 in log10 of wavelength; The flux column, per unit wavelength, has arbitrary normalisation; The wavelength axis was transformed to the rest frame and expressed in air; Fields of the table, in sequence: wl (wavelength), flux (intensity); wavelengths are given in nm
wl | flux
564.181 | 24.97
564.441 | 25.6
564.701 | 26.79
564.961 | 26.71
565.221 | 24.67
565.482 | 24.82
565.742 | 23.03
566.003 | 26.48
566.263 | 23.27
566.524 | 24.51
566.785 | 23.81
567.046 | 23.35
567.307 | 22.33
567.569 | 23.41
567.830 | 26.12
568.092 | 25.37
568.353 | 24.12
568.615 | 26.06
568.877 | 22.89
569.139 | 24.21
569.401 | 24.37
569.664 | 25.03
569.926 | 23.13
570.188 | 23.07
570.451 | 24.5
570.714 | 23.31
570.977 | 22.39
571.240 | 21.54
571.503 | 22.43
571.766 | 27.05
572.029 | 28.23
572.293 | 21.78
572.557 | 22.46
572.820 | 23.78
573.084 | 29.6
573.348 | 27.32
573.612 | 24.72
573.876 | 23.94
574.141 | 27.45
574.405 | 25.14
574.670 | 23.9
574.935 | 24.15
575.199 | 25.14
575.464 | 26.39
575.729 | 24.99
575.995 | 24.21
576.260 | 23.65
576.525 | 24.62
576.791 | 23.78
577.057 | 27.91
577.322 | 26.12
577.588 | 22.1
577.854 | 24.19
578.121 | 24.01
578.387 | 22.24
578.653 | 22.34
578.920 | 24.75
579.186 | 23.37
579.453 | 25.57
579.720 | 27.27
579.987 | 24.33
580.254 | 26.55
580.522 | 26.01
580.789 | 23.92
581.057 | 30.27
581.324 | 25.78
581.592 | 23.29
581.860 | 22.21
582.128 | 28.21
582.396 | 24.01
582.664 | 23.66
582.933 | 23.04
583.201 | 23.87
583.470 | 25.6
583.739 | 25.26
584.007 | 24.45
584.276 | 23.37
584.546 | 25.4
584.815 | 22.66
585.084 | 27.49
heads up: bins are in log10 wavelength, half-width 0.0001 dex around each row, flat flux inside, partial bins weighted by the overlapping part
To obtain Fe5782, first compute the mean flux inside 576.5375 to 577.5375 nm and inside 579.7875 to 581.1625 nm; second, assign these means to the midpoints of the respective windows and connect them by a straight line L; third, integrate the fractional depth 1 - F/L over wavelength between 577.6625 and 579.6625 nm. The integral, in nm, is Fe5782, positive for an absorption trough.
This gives 0.150 nm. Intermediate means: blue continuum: 25.5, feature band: 23.9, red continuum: 26.2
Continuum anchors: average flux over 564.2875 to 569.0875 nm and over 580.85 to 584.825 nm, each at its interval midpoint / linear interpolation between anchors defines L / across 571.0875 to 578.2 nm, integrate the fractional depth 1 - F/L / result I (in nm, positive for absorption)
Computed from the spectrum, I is -0.04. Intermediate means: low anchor 24.6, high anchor 24.8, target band 24.8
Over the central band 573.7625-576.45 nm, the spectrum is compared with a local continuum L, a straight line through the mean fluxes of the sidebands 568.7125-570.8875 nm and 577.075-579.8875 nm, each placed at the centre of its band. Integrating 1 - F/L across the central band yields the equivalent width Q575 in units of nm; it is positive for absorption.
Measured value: -0.08 nm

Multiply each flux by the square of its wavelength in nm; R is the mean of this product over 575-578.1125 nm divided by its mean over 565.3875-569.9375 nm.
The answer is 1.05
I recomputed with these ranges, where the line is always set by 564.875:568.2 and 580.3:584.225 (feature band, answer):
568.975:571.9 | 0.10 nm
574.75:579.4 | 0.08 nm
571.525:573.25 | -0.05 nm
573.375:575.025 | -0.02 nm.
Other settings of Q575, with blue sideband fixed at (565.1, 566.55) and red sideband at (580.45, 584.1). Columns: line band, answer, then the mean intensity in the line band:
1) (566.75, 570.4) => 0.06 nm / 24.1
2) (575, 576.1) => -0.02 nm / 25.1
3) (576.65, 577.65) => -0.02 nm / 25.2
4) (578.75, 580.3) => -0.02 nm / 25.2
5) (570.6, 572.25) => 0.04 nm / 24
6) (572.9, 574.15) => -0.09 nm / 26.4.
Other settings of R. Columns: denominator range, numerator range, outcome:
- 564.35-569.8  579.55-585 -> 1.07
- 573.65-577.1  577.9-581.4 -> 1.02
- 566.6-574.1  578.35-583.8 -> 1.06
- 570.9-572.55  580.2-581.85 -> 1.11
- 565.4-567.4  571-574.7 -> 1.06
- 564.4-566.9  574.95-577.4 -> 1.05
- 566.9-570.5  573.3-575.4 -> 1.06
